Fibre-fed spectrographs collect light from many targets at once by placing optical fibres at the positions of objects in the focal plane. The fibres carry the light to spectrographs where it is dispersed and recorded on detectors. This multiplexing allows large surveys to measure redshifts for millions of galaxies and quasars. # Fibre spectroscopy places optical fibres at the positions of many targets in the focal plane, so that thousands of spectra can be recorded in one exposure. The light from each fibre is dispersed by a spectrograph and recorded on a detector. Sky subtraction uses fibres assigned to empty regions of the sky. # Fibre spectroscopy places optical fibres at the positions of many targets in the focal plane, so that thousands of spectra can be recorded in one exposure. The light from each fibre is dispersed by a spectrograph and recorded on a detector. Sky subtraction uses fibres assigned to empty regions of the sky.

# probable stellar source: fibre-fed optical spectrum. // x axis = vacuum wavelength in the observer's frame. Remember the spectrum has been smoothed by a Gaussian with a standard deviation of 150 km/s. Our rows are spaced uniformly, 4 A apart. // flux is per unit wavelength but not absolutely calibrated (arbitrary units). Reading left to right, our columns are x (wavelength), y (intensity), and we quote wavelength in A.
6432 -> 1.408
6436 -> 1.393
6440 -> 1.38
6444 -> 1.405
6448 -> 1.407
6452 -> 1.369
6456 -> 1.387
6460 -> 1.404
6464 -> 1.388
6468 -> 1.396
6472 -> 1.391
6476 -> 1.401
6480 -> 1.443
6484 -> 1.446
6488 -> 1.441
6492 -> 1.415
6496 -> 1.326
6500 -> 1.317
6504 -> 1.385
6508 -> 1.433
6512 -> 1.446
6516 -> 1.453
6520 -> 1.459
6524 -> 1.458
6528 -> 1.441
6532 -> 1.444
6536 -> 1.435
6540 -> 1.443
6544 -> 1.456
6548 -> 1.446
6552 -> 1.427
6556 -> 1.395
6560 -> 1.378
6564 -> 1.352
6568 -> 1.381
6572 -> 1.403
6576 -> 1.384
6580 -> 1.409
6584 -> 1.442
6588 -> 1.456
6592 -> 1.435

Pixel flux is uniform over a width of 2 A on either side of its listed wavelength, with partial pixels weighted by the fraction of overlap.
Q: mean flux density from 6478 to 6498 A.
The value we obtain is 1.41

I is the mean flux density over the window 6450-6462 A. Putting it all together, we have 1.39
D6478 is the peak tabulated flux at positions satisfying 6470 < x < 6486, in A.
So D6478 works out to 1.446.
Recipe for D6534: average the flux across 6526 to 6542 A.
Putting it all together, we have 1.44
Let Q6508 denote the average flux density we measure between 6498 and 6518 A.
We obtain 1.41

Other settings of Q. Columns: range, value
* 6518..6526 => 1.46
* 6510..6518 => 1.45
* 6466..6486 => 1.42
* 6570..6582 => 1.4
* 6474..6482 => 1.42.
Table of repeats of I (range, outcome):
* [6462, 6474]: 1.39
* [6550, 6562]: 1.4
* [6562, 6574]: 1.38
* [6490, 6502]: 1.35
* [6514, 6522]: 1.46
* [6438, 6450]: 1.4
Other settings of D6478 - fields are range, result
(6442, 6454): 1.407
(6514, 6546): 1.459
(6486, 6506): 1.441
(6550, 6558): 1.427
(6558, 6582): 1.409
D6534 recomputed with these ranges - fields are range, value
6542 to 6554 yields 1.44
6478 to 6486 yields 1.44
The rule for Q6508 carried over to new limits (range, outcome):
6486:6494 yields 1.43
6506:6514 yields 1.44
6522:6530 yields 1.45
